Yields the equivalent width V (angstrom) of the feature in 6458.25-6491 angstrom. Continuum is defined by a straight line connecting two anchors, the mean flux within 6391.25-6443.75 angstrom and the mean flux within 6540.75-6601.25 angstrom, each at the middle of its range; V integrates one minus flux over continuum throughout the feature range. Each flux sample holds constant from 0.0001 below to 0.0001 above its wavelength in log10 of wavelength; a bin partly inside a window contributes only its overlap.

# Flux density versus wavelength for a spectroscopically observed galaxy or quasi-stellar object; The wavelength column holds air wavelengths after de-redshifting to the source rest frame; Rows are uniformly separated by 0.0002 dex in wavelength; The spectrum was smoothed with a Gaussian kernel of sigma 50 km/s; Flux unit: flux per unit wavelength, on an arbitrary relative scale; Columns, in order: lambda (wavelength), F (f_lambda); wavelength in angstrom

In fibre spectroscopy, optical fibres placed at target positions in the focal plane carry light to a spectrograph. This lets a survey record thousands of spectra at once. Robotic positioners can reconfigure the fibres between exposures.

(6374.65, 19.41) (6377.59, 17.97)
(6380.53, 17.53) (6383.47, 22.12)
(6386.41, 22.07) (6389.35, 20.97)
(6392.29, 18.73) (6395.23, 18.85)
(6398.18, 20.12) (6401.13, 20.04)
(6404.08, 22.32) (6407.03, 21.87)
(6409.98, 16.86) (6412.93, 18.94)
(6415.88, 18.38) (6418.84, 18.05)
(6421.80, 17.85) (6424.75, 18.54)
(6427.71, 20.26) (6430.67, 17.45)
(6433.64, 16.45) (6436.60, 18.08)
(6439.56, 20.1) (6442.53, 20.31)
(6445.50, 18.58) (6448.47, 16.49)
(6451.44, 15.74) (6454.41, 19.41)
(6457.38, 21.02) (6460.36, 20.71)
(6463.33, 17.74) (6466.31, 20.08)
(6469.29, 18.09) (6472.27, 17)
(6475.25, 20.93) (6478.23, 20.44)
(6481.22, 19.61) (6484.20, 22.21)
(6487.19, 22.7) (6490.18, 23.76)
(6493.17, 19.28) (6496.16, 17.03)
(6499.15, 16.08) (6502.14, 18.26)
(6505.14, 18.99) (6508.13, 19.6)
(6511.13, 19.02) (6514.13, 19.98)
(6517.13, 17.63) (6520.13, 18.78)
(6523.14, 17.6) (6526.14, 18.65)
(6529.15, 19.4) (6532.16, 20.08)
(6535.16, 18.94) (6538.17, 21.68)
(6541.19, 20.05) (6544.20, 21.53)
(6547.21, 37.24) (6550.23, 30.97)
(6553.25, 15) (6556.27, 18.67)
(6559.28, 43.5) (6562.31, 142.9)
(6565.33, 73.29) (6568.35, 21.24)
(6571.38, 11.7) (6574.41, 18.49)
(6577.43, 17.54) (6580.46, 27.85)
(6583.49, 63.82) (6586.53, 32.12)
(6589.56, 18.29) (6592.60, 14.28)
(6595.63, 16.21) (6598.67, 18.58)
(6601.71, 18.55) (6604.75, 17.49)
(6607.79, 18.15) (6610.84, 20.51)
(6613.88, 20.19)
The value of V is 5.5 angstrom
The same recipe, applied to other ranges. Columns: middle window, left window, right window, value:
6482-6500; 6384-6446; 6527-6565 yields 5.15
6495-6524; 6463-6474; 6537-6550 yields 5.27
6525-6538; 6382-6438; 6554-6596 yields 5.21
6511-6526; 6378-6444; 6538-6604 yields 4.99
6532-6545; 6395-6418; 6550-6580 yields 5.62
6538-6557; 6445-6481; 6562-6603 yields 2.94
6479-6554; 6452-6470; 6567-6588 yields 8.55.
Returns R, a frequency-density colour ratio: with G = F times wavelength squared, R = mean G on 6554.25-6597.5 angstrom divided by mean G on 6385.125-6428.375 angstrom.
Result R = 1.97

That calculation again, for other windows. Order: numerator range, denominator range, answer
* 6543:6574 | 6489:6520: 2.20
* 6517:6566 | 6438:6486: 1.73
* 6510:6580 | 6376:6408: 1.50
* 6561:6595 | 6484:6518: 2.04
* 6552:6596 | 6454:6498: 1.87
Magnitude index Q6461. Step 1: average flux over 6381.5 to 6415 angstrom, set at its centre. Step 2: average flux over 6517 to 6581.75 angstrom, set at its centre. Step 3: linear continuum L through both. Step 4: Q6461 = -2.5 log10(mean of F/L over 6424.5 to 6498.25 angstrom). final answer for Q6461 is 0.249 mag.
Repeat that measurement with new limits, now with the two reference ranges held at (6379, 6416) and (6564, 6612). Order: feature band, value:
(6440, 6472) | 0.152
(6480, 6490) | 0.029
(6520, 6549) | 0.108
